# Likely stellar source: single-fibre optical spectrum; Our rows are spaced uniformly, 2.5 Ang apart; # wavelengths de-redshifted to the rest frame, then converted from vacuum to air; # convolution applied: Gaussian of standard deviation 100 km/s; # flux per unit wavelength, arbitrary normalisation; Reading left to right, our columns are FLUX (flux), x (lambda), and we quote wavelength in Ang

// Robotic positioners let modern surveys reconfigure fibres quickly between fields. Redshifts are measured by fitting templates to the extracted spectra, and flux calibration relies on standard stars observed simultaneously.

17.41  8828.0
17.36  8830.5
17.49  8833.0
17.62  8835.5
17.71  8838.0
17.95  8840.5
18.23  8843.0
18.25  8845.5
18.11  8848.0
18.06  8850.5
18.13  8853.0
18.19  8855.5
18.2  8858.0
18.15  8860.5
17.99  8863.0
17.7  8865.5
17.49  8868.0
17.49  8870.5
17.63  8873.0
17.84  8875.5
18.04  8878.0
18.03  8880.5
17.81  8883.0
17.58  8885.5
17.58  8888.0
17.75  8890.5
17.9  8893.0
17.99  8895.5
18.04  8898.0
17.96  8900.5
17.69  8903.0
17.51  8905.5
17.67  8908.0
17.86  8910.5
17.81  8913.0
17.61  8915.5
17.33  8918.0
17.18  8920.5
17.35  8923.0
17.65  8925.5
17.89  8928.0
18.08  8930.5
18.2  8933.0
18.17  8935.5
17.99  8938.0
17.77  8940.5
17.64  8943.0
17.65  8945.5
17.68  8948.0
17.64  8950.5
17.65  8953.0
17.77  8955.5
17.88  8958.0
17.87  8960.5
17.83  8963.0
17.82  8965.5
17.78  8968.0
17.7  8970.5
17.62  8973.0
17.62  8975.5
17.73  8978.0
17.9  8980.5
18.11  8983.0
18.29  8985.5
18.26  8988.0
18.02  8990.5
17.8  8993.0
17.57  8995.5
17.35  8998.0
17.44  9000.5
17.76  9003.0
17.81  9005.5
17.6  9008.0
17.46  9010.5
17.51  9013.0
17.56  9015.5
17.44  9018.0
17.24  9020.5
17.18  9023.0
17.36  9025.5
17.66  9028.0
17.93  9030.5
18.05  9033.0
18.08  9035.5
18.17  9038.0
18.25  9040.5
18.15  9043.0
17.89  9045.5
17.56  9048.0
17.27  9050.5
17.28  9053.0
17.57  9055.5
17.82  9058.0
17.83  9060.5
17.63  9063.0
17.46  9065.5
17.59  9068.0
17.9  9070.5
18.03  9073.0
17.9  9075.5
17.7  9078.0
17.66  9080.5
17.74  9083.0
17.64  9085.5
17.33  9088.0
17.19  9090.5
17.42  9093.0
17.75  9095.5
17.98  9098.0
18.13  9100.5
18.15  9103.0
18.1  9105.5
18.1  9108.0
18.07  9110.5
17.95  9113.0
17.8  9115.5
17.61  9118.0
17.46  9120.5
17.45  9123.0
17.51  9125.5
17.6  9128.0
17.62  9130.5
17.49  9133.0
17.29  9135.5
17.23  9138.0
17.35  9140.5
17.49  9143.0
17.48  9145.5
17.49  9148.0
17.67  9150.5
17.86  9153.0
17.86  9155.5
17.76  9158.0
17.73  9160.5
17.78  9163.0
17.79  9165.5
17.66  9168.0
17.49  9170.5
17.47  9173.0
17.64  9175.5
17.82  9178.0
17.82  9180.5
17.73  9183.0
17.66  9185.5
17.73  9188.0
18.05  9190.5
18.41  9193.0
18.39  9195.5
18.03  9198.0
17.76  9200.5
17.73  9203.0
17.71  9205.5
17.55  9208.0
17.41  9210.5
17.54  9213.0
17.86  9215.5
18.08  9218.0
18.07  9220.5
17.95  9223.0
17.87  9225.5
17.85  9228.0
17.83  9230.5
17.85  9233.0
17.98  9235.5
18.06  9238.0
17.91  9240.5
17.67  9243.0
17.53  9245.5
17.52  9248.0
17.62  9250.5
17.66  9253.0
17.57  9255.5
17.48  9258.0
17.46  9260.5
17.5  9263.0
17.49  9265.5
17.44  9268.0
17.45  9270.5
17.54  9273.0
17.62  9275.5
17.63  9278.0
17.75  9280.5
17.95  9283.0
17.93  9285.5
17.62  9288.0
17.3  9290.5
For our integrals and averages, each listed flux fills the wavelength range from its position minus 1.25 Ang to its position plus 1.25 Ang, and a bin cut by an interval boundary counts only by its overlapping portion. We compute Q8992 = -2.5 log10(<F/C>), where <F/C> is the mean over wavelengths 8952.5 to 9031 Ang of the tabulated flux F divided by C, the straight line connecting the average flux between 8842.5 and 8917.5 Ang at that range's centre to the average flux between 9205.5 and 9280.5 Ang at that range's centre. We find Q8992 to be 0.007 mag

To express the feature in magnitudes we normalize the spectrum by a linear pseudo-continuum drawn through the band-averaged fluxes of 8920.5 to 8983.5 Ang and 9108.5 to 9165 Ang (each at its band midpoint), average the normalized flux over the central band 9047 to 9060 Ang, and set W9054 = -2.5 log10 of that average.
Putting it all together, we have 0.01 mag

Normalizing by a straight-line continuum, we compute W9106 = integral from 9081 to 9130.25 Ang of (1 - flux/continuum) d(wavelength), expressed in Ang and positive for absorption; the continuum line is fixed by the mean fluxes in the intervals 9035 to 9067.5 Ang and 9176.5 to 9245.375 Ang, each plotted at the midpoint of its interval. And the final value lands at 0.2 Ang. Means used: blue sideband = 17.8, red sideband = 17.9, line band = 17.7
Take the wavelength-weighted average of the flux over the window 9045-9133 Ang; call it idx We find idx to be 17.7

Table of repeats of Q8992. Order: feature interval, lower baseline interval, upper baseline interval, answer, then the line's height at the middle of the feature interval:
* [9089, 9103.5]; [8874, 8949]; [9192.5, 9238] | 0.01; 17.8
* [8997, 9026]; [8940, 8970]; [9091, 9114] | 0.02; 17.8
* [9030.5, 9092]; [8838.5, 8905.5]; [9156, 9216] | 0.01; 17.8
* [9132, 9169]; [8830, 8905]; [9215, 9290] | 0.01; 17.8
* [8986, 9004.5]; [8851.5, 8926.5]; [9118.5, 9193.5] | 0.00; 17.7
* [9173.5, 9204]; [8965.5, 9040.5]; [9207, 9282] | -0.01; 17.7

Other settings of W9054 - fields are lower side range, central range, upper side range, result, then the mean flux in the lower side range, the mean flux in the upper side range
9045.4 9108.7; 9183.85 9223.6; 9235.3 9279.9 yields -0.014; 17.7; 17.6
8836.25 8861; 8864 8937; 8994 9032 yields 0.010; 18.1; 17.5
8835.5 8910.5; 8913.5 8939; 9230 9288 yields 0.006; 17.9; 17.7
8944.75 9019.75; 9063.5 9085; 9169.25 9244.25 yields 0.002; 17.7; 17.8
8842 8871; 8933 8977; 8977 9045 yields 0.005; 18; 17.8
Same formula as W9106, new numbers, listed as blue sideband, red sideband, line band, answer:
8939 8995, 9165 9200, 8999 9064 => 0.55 Ang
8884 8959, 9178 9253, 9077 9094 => 0.26 Ang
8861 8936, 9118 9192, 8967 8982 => -0.01 Ang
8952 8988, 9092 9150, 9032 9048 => -0.26 Ang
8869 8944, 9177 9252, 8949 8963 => 0.01 Ang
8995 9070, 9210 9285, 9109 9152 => 0.27 Ang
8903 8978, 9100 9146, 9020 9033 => 0.12 Ang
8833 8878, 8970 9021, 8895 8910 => 0.04 Ang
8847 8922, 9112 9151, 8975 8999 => -0.25 Ang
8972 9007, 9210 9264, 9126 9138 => 0.20 Ang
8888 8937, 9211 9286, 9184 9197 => -0.23 Ang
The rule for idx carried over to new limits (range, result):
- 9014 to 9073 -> 17.7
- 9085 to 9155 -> 17.7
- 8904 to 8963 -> 17.7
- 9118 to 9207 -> 17.7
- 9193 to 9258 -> 17.8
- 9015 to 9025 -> 17.3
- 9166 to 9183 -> 17.7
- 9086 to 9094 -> 17.3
